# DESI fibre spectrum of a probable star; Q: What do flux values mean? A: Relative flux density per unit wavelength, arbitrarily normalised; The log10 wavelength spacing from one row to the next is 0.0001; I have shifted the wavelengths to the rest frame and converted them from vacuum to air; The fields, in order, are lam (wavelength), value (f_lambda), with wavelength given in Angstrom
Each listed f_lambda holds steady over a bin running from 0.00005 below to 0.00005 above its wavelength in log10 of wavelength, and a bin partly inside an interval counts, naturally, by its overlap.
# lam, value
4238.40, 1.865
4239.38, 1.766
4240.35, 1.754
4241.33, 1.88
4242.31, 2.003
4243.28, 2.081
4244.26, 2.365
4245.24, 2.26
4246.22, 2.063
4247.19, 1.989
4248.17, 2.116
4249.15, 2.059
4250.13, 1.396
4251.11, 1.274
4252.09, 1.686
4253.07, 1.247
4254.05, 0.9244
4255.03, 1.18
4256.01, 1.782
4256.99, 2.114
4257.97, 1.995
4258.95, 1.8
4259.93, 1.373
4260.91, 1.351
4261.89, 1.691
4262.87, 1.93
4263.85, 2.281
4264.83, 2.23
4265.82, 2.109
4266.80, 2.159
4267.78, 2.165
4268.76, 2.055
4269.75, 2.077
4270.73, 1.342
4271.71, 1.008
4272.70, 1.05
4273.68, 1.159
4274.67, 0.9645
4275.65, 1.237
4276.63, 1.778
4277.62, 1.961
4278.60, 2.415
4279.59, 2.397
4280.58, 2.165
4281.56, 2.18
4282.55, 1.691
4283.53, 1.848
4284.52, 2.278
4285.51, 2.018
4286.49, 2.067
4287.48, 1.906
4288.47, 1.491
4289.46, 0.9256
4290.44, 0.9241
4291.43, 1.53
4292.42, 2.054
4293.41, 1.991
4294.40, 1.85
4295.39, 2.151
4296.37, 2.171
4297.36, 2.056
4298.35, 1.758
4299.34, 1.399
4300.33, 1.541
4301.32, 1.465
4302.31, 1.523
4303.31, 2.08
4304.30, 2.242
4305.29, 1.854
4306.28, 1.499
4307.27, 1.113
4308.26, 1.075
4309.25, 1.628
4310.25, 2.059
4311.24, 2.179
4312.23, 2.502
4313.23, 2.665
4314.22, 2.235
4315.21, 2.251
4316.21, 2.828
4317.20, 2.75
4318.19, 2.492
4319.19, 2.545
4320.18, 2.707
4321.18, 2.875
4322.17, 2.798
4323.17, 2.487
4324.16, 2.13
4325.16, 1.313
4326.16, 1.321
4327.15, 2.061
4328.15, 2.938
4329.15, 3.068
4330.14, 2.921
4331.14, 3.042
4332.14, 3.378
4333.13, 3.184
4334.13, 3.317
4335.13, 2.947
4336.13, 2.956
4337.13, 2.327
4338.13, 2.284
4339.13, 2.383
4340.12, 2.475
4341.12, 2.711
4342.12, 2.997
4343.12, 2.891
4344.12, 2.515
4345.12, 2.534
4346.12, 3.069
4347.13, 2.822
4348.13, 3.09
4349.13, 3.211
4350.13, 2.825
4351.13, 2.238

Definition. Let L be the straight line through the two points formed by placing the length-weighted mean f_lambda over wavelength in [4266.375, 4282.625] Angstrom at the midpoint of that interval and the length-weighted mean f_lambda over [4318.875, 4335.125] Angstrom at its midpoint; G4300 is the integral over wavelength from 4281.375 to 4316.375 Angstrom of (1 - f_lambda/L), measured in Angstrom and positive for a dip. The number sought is 5.0 Angstrom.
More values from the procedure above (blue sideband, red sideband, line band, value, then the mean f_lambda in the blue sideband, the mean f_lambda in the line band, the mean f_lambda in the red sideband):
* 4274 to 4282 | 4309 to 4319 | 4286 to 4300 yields 2.4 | 1.87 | 1.73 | 2.38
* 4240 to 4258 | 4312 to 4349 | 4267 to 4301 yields 6.3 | 1.79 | 1.76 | 2.65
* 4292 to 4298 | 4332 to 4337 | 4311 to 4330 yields 1.8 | 2.04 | 2.44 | 3.08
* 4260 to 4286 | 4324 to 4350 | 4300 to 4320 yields 2.5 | 1.82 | 2.04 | 2.7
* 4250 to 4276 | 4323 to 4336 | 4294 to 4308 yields 2.8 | 1.62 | 1.75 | 2.64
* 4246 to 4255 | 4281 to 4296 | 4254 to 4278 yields 0.0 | 1.6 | 1.68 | 1.8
